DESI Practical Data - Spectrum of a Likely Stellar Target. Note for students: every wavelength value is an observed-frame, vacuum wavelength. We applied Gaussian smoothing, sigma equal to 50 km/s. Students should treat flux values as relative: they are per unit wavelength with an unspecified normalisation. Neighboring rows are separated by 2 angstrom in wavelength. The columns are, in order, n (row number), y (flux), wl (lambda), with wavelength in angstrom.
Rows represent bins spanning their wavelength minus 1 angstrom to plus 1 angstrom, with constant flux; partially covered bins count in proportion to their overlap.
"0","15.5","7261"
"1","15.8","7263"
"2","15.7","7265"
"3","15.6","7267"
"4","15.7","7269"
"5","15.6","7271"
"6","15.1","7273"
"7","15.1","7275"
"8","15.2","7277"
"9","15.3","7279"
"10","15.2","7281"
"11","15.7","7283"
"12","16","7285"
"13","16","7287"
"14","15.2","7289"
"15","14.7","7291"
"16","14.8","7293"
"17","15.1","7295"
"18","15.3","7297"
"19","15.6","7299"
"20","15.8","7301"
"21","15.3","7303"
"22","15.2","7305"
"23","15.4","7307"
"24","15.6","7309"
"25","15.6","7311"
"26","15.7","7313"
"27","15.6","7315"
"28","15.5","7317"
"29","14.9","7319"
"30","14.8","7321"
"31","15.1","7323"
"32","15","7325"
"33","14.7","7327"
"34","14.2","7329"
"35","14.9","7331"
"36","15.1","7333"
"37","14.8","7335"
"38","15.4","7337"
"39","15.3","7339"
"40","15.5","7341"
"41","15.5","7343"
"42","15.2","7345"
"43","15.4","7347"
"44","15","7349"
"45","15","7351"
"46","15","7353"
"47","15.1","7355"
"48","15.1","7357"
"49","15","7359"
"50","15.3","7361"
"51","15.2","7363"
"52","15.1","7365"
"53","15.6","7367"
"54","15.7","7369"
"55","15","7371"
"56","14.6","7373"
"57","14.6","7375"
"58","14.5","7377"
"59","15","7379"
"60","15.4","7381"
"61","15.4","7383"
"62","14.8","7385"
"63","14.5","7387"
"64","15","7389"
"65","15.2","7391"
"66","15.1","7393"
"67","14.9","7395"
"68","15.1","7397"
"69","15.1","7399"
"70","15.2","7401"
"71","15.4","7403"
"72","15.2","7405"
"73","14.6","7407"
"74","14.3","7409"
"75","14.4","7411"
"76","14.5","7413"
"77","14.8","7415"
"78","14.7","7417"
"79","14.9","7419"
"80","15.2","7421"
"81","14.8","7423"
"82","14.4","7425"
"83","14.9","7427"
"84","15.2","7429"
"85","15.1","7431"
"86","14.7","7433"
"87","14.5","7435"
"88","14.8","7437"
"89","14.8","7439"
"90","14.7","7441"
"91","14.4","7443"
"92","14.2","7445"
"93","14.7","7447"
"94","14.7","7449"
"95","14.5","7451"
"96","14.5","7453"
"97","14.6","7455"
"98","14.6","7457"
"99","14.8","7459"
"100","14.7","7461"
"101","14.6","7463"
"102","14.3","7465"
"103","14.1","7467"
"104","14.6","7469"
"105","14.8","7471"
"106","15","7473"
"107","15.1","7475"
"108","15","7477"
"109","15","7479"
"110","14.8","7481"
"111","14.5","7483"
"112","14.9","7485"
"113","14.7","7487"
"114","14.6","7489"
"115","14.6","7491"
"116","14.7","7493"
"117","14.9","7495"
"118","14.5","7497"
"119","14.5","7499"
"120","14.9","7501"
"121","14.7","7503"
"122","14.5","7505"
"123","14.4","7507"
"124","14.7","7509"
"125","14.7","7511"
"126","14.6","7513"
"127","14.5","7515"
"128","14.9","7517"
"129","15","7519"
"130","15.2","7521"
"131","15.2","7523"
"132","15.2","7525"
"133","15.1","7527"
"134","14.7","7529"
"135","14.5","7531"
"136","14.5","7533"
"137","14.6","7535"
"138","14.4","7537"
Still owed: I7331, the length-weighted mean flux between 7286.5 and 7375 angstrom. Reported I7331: 15.2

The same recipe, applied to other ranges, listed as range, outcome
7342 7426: 15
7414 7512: 14.7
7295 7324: 15.4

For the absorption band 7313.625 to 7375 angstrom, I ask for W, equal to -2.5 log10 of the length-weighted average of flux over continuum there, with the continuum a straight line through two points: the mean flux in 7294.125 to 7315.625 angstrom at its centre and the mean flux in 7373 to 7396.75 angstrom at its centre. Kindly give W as 0.01 mag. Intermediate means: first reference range 15.5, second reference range 14.9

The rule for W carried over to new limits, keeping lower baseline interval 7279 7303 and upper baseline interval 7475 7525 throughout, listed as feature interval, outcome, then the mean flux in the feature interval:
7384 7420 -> 0.01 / 14.9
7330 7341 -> 0.01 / 15.1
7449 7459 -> 0.02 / 14.6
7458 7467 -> 0.02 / 14.5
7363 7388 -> 0.01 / 15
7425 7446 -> 0.02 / 14.7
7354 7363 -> 0.00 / 15.1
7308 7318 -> -0.02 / 15.6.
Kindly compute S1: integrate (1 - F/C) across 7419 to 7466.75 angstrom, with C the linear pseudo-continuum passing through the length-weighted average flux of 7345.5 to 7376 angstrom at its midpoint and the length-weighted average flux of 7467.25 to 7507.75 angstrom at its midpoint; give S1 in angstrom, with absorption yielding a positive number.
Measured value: 0.6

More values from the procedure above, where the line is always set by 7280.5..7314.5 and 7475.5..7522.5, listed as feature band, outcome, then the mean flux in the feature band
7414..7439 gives 0.3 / 14.8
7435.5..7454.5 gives 0.4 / 14.6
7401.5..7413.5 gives 0.2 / 14.8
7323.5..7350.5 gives 0.4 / 15.1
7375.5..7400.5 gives 0.2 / 15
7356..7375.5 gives 0.1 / 15.1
